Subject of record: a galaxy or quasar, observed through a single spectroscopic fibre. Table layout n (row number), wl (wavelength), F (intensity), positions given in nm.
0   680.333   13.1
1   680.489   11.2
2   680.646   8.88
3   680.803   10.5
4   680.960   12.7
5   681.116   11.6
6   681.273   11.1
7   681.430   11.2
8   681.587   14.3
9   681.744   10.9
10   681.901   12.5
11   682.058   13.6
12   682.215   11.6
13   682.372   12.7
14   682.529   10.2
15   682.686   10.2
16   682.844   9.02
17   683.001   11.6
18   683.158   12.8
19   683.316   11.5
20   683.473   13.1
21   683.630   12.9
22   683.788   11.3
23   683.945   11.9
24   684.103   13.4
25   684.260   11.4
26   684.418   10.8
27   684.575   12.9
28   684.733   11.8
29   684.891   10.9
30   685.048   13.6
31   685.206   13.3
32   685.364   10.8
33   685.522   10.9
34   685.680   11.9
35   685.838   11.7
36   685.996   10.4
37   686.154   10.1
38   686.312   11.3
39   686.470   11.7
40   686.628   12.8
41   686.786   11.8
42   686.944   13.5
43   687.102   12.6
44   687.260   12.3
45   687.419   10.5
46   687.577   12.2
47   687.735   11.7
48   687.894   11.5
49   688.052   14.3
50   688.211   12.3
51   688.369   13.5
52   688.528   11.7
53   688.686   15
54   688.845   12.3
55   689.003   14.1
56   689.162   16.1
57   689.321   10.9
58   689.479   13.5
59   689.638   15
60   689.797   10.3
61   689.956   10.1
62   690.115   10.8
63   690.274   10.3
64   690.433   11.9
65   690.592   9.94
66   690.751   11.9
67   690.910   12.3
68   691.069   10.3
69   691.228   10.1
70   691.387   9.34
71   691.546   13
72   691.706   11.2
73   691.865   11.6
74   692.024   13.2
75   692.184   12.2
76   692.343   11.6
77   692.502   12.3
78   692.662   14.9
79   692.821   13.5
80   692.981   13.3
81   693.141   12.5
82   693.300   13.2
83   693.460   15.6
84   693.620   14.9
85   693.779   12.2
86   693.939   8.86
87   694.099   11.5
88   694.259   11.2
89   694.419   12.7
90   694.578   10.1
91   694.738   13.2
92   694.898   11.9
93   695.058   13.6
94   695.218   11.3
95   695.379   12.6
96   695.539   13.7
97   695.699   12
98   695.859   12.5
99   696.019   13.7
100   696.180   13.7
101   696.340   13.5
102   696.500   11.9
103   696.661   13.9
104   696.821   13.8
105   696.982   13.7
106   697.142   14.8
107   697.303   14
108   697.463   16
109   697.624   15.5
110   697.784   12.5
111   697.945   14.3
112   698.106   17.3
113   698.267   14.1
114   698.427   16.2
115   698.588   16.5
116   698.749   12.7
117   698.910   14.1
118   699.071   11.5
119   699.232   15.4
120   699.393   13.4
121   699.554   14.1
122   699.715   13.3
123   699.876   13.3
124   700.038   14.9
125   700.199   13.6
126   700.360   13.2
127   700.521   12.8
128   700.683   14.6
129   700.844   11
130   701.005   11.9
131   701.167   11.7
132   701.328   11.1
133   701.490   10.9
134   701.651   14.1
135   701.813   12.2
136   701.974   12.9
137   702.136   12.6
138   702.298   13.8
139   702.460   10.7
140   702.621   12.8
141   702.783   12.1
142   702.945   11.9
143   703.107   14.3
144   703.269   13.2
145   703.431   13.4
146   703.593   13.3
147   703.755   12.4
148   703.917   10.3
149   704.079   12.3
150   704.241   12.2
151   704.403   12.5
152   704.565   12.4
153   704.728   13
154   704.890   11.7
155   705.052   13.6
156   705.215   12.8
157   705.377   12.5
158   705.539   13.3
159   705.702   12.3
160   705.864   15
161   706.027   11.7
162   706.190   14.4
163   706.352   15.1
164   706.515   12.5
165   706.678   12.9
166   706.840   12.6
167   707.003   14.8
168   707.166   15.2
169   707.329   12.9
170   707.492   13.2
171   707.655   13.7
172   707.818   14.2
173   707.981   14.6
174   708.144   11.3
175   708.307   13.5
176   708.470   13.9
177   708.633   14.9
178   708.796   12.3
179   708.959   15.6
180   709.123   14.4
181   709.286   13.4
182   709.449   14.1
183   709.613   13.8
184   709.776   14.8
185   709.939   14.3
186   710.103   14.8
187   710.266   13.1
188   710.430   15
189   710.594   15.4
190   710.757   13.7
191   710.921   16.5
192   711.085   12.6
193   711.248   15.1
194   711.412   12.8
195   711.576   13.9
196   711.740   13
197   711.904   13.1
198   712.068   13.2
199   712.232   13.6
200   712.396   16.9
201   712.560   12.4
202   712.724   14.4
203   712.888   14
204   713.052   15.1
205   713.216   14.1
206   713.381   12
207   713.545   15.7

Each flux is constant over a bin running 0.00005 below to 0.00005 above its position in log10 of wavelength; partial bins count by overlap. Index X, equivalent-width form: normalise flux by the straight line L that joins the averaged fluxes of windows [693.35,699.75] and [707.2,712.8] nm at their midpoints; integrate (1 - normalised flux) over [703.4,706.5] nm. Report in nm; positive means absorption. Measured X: 0.21 nm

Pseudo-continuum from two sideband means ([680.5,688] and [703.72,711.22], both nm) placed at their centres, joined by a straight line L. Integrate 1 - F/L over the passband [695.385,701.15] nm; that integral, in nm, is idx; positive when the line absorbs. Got -0.43 nm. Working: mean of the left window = 11.7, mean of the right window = 13.5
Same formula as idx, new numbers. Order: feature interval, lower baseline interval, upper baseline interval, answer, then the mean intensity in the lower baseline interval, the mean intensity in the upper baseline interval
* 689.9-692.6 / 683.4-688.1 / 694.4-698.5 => 0.308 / 12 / 13.6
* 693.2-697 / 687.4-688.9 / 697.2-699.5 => 0.331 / 12.6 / 14.5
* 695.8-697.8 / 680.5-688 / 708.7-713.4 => -0.159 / 11.7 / 14.1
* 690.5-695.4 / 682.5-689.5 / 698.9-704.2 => 0.113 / 12.1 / 12.8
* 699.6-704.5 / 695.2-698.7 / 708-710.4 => 0.464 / 14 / 13.9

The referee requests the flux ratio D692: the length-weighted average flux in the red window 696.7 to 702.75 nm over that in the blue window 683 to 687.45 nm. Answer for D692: 1.13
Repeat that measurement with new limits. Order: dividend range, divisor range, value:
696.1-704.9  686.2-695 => 1.09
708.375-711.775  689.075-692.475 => 1.21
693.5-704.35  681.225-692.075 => 1.10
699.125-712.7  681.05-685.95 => 1.13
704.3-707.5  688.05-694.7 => 1.08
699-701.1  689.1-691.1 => 1.13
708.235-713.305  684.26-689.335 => 1.15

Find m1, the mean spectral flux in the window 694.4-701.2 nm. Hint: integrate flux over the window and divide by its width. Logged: 13.5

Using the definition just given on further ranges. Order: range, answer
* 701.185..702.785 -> 12.3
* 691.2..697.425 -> 12.7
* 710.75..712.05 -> 13.8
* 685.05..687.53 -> 11.8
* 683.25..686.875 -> 11.8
